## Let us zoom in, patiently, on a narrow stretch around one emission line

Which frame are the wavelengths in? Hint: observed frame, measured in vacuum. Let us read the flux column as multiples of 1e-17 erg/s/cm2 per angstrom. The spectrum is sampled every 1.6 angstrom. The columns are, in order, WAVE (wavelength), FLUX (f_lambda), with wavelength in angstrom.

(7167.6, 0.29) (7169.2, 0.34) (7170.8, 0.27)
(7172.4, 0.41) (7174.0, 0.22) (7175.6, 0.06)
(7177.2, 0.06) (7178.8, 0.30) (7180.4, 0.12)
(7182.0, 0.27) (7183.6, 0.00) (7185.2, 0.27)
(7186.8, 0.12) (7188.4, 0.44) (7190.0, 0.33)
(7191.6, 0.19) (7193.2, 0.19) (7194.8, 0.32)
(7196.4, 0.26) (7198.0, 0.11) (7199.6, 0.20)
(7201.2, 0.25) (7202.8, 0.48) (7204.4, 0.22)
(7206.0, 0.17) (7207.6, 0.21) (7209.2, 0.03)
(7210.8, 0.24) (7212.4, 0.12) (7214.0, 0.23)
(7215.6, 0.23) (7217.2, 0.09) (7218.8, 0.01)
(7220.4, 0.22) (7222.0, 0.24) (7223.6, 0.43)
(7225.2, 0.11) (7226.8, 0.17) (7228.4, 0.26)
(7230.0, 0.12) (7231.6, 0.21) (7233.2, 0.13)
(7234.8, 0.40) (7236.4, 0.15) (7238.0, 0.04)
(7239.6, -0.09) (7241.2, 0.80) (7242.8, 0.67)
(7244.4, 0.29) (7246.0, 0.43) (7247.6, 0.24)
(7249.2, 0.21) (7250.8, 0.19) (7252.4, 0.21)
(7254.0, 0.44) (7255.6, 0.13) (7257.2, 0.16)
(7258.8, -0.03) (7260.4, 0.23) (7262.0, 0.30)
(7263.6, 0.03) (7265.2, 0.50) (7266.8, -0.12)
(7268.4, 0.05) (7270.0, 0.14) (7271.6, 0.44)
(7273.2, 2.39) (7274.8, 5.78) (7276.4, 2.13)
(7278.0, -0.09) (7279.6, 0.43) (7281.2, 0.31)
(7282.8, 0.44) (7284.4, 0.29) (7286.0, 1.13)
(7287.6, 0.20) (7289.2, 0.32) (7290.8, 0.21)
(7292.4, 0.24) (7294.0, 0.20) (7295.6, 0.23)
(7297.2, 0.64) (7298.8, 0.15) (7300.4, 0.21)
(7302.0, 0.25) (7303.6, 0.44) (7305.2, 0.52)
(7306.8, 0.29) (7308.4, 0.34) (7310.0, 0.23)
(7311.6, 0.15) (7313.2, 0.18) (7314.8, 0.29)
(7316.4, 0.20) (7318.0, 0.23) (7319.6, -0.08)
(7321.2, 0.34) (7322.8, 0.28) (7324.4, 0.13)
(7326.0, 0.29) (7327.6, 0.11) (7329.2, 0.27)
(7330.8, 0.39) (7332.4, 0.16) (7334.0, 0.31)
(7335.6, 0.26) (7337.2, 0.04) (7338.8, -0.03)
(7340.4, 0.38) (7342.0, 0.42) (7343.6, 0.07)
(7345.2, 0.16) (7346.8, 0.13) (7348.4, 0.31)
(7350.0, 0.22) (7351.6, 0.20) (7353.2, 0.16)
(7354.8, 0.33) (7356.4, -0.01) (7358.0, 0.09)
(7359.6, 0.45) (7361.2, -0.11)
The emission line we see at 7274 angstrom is H-alpha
